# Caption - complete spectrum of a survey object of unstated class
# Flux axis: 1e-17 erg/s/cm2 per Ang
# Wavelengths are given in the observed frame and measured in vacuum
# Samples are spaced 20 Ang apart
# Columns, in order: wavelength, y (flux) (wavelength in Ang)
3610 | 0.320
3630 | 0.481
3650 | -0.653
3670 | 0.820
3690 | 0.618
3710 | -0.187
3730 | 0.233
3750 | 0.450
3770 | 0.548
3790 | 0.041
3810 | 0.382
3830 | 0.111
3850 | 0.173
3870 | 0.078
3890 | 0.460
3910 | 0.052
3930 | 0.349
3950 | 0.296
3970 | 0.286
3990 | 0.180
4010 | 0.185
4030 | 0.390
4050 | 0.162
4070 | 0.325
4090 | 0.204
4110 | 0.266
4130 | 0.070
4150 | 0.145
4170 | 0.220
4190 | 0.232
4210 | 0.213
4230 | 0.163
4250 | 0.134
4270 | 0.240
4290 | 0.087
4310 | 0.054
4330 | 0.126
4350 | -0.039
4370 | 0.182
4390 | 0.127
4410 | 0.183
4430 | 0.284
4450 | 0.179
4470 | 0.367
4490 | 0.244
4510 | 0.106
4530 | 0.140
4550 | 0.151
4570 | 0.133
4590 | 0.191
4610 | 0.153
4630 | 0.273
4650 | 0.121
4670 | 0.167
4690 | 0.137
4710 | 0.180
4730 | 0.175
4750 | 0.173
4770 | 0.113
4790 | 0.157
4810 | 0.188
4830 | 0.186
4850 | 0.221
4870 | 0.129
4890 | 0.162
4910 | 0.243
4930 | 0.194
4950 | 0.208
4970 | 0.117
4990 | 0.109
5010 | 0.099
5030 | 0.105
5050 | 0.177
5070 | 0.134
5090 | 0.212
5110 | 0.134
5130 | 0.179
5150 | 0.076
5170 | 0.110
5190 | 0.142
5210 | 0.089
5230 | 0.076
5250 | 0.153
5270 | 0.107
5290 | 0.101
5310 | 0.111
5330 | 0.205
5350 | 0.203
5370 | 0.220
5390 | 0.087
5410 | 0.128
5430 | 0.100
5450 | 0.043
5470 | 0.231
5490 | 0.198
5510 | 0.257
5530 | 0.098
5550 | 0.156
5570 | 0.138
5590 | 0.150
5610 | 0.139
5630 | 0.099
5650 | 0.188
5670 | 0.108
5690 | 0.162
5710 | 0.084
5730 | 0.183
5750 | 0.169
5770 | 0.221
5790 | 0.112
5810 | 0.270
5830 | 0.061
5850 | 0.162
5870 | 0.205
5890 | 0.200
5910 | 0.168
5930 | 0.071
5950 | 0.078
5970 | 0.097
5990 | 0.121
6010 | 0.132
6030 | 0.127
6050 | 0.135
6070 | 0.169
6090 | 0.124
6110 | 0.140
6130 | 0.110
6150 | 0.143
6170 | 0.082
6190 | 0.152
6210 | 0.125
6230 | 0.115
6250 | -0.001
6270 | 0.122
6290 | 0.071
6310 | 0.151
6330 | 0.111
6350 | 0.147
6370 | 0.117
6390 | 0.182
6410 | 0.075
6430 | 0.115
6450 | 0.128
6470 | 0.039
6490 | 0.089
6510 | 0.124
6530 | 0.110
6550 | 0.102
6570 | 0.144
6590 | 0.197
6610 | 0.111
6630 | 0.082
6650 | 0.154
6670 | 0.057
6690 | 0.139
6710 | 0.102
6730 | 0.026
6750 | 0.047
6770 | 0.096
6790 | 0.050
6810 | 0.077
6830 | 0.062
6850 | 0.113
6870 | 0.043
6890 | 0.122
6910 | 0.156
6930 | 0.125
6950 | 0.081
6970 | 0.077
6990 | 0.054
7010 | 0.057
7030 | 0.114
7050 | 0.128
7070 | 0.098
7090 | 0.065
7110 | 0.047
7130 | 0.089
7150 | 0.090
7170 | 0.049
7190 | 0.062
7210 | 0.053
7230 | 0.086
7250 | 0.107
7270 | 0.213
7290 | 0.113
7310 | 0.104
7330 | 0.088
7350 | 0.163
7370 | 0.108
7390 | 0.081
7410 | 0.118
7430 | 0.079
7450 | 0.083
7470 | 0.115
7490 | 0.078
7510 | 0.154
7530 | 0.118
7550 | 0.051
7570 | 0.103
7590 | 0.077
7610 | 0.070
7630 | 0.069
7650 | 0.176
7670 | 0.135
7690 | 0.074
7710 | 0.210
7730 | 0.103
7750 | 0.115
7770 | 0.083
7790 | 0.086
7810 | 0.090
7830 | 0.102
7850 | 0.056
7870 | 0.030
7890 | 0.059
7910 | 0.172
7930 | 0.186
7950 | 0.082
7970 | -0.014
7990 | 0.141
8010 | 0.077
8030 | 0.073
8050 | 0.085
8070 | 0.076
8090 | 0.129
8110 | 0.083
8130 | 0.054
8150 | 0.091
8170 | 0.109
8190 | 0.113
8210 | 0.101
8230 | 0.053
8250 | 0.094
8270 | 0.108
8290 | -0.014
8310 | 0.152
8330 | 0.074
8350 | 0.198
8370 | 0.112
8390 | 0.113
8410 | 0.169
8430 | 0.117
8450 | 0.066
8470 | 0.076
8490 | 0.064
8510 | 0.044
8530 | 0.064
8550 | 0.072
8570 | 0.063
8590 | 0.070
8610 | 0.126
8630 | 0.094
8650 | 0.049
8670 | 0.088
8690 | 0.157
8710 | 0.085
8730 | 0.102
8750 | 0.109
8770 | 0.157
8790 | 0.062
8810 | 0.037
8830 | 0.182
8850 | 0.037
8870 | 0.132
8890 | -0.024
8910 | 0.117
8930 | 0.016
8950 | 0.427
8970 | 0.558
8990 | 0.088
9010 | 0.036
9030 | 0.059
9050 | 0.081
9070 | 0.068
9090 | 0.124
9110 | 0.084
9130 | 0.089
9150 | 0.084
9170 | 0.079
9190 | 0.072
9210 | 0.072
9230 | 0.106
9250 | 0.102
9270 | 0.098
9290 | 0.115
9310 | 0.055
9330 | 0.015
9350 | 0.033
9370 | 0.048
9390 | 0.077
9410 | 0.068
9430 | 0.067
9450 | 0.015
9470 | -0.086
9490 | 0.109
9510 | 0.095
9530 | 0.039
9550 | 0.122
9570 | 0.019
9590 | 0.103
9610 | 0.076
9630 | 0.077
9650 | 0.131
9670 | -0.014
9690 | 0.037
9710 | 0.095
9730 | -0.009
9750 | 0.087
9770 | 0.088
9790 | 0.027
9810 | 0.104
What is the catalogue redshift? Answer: 1.40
